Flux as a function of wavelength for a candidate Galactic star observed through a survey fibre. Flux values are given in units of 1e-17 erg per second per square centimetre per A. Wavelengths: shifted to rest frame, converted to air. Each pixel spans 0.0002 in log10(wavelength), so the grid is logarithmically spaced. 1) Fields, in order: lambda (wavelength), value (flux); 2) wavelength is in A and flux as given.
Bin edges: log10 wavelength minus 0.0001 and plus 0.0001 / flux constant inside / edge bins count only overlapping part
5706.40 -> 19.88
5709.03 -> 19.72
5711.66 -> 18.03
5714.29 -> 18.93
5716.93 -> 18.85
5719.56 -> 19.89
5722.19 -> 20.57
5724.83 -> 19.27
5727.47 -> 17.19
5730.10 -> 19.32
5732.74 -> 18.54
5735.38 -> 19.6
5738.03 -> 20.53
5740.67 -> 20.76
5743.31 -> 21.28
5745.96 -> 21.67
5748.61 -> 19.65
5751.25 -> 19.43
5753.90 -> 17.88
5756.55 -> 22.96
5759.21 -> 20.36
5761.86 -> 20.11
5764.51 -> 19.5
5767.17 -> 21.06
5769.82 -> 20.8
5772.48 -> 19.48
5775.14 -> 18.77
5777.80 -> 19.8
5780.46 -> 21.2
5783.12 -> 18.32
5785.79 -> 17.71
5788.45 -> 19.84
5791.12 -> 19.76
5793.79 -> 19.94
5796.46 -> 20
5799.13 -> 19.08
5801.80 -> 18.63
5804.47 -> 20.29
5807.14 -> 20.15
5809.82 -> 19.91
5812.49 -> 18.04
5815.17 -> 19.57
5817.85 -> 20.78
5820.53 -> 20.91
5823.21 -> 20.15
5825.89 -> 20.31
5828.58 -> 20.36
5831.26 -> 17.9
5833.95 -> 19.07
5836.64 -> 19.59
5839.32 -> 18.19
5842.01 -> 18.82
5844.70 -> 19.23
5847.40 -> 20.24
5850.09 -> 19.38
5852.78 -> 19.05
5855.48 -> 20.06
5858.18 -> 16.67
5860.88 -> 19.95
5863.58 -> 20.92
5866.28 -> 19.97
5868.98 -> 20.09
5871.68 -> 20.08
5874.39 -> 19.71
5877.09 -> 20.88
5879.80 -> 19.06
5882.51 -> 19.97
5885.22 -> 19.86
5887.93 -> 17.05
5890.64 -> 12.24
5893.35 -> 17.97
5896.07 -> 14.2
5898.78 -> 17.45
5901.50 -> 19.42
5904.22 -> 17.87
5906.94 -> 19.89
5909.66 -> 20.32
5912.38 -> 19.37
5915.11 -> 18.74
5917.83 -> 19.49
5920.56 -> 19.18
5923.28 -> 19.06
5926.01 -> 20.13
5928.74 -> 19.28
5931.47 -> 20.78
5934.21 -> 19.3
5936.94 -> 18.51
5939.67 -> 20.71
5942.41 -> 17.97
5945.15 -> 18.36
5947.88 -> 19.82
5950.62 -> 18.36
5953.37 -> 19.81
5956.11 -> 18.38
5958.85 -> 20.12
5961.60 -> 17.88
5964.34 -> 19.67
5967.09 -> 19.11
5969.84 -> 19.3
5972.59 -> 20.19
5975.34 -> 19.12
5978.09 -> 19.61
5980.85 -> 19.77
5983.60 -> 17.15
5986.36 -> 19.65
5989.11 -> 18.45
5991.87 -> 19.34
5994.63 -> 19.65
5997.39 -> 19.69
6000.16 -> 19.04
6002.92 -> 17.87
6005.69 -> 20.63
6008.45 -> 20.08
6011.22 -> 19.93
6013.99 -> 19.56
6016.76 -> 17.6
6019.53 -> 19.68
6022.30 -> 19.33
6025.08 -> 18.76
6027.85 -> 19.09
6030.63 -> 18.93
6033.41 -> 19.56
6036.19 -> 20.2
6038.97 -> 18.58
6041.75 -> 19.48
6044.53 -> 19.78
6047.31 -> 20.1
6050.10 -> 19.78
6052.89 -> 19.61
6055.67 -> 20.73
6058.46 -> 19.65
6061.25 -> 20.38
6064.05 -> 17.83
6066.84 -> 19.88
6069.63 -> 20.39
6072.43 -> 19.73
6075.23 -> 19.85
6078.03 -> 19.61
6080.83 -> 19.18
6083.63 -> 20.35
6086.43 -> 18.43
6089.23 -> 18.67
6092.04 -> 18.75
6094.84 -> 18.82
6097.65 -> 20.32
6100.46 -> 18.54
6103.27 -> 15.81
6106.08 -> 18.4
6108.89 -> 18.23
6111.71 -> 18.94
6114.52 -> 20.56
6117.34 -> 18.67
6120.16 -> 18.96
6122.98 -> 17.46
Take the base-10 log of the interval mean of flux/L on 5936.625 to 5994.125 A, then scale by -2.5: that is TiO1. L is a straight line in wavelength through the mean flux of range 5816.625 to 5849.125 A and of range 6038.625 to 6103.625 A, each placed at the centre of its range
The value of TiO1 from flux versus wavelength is 0.02 mag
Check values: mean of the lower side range 19.6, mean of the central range 19.1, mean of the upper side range 19.4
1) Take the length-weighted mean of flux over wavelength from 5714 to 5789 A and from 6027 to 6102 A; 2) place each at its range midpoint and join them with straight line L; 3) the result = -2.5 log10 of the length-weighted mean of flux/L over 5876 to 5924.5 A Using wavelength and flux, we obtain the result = 0.07 mag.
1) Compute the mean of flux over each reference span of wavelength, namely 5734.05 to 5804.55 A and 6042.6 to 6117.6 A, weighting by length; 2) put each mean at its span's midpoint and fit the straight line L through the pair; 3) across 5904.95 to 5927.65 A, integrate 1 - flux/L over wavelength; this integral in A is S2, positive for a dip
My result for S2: 0.2 A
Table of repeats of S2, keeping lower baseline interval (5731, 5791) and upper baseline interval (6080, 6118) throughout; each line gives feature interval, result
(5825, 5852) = 0.56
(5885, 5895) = 1.62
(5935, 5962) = 0.41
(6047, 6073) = -1.15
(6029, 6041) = -0.17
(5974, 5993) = 0.21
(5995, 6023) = -0.32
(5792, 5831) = -0.05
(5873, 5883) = -0.17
